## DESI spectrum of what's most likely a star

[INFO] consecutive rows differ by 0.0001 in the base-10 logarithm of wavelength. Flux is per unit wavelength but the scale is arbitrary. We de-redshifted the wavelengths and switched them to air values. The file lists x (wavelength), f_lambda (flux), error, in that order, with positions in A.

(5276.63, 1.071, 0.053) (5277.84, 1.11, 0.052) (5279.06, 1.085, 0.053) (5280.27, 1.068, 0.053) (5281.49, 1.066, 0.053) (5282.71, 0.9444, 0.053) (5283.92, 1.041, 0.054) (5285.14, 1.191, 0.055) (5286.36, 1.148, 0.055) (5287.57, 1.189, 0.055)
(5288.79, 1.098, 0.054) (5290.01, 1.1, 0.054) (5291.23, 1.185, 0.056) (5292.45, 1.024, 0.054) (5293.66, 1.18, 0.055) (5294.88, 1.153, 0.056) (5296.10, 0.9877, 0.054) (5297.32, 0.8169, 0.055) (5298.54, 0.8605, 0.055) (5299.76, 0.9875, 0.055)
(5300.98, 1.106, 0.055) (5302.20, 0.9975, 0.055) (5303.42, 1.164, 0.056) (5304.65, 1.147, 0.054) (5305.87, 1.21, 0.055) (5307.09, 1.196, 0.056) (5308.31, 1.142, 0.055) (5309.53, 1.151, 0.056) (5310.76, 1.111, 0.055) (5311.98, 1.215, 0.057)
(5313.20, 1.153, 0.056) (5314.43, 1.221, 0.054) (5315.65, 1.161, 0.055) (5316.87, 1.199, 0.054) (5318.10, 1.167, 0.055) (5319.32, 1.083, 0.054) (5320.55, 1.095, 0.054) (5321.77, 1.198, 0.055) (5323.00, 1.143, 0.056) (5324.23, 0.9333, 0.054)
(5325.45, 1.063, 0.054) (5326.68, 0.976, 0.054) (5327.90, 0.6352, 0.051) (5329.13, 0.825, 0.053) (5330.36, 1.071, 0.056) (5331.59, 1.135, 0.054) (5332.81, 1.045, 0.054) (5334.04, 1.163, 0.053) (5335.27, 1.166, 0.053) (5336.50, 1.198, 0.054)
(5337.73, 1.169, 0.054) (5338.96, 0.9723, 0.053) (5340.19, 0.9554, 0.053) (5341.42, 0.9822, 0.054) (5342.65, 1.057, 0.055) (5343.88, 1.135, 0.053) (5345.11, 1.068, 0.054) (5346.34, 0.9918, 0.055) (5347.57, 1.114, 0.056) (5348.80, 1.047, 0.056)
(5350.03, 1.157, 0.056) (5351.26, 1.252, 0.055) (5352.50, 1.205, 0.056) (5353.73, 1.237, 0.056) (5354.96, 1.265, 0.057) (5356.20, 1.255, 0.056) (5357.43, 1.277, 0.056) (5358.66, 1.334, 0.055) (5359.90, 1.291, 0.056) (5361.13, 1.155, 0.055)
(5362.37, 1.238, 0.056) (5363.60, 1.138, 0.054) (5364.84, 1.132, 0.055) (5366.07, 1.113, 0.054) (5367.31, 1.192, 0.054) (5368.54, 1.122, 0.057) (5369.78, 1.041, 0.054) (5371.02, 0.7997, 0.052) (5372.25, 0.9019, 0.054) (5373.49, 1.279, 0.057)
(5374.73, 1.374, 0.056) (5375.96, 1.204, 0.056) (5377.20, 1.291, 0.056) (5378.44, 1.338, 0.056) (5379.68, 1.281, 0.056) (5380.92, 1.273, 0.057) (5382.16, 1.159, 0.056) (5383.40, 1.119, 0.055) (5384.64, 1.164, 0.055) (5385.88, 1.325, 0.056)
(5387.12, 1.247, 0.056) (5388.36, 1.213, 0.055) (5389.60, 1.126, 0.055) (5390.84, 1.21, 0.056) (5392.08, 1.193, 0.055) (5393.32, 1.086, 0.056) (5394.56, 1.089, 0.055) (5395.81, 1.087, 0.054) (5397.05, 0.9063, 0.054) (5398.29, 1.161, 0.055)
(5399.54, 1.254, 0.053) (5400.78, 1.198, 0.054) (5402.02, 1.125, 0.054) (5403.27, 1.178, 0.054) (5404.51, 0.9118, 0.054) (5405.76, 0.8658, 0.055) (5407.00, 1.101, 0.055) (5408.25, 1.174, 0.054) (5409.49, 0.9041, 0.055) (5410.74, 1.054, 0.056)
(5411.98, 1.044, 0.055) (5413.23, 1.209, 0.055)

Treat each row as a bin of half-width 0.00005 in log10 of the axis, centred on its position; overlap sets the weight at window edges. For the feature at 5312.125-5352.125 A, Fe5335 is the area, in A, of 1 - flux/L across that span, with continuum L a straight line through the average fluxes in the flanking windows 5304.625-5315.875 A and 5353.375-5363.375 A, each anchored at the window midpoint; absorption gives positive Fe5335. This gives 4.2 A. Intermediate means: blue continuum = 1.17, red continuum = 1.25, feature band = 1.08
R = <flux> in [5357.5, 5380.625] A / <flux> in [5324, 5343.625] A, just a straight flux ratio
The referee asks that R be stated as 1.2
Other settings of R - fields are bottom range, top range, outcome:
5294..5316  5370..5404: 1.06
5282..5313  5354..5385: 1.09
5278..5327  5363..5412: 1.03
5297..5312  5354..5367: 1.12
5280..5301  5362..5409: 1.08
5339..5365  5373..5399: 1.04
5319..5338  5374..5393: 1.17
